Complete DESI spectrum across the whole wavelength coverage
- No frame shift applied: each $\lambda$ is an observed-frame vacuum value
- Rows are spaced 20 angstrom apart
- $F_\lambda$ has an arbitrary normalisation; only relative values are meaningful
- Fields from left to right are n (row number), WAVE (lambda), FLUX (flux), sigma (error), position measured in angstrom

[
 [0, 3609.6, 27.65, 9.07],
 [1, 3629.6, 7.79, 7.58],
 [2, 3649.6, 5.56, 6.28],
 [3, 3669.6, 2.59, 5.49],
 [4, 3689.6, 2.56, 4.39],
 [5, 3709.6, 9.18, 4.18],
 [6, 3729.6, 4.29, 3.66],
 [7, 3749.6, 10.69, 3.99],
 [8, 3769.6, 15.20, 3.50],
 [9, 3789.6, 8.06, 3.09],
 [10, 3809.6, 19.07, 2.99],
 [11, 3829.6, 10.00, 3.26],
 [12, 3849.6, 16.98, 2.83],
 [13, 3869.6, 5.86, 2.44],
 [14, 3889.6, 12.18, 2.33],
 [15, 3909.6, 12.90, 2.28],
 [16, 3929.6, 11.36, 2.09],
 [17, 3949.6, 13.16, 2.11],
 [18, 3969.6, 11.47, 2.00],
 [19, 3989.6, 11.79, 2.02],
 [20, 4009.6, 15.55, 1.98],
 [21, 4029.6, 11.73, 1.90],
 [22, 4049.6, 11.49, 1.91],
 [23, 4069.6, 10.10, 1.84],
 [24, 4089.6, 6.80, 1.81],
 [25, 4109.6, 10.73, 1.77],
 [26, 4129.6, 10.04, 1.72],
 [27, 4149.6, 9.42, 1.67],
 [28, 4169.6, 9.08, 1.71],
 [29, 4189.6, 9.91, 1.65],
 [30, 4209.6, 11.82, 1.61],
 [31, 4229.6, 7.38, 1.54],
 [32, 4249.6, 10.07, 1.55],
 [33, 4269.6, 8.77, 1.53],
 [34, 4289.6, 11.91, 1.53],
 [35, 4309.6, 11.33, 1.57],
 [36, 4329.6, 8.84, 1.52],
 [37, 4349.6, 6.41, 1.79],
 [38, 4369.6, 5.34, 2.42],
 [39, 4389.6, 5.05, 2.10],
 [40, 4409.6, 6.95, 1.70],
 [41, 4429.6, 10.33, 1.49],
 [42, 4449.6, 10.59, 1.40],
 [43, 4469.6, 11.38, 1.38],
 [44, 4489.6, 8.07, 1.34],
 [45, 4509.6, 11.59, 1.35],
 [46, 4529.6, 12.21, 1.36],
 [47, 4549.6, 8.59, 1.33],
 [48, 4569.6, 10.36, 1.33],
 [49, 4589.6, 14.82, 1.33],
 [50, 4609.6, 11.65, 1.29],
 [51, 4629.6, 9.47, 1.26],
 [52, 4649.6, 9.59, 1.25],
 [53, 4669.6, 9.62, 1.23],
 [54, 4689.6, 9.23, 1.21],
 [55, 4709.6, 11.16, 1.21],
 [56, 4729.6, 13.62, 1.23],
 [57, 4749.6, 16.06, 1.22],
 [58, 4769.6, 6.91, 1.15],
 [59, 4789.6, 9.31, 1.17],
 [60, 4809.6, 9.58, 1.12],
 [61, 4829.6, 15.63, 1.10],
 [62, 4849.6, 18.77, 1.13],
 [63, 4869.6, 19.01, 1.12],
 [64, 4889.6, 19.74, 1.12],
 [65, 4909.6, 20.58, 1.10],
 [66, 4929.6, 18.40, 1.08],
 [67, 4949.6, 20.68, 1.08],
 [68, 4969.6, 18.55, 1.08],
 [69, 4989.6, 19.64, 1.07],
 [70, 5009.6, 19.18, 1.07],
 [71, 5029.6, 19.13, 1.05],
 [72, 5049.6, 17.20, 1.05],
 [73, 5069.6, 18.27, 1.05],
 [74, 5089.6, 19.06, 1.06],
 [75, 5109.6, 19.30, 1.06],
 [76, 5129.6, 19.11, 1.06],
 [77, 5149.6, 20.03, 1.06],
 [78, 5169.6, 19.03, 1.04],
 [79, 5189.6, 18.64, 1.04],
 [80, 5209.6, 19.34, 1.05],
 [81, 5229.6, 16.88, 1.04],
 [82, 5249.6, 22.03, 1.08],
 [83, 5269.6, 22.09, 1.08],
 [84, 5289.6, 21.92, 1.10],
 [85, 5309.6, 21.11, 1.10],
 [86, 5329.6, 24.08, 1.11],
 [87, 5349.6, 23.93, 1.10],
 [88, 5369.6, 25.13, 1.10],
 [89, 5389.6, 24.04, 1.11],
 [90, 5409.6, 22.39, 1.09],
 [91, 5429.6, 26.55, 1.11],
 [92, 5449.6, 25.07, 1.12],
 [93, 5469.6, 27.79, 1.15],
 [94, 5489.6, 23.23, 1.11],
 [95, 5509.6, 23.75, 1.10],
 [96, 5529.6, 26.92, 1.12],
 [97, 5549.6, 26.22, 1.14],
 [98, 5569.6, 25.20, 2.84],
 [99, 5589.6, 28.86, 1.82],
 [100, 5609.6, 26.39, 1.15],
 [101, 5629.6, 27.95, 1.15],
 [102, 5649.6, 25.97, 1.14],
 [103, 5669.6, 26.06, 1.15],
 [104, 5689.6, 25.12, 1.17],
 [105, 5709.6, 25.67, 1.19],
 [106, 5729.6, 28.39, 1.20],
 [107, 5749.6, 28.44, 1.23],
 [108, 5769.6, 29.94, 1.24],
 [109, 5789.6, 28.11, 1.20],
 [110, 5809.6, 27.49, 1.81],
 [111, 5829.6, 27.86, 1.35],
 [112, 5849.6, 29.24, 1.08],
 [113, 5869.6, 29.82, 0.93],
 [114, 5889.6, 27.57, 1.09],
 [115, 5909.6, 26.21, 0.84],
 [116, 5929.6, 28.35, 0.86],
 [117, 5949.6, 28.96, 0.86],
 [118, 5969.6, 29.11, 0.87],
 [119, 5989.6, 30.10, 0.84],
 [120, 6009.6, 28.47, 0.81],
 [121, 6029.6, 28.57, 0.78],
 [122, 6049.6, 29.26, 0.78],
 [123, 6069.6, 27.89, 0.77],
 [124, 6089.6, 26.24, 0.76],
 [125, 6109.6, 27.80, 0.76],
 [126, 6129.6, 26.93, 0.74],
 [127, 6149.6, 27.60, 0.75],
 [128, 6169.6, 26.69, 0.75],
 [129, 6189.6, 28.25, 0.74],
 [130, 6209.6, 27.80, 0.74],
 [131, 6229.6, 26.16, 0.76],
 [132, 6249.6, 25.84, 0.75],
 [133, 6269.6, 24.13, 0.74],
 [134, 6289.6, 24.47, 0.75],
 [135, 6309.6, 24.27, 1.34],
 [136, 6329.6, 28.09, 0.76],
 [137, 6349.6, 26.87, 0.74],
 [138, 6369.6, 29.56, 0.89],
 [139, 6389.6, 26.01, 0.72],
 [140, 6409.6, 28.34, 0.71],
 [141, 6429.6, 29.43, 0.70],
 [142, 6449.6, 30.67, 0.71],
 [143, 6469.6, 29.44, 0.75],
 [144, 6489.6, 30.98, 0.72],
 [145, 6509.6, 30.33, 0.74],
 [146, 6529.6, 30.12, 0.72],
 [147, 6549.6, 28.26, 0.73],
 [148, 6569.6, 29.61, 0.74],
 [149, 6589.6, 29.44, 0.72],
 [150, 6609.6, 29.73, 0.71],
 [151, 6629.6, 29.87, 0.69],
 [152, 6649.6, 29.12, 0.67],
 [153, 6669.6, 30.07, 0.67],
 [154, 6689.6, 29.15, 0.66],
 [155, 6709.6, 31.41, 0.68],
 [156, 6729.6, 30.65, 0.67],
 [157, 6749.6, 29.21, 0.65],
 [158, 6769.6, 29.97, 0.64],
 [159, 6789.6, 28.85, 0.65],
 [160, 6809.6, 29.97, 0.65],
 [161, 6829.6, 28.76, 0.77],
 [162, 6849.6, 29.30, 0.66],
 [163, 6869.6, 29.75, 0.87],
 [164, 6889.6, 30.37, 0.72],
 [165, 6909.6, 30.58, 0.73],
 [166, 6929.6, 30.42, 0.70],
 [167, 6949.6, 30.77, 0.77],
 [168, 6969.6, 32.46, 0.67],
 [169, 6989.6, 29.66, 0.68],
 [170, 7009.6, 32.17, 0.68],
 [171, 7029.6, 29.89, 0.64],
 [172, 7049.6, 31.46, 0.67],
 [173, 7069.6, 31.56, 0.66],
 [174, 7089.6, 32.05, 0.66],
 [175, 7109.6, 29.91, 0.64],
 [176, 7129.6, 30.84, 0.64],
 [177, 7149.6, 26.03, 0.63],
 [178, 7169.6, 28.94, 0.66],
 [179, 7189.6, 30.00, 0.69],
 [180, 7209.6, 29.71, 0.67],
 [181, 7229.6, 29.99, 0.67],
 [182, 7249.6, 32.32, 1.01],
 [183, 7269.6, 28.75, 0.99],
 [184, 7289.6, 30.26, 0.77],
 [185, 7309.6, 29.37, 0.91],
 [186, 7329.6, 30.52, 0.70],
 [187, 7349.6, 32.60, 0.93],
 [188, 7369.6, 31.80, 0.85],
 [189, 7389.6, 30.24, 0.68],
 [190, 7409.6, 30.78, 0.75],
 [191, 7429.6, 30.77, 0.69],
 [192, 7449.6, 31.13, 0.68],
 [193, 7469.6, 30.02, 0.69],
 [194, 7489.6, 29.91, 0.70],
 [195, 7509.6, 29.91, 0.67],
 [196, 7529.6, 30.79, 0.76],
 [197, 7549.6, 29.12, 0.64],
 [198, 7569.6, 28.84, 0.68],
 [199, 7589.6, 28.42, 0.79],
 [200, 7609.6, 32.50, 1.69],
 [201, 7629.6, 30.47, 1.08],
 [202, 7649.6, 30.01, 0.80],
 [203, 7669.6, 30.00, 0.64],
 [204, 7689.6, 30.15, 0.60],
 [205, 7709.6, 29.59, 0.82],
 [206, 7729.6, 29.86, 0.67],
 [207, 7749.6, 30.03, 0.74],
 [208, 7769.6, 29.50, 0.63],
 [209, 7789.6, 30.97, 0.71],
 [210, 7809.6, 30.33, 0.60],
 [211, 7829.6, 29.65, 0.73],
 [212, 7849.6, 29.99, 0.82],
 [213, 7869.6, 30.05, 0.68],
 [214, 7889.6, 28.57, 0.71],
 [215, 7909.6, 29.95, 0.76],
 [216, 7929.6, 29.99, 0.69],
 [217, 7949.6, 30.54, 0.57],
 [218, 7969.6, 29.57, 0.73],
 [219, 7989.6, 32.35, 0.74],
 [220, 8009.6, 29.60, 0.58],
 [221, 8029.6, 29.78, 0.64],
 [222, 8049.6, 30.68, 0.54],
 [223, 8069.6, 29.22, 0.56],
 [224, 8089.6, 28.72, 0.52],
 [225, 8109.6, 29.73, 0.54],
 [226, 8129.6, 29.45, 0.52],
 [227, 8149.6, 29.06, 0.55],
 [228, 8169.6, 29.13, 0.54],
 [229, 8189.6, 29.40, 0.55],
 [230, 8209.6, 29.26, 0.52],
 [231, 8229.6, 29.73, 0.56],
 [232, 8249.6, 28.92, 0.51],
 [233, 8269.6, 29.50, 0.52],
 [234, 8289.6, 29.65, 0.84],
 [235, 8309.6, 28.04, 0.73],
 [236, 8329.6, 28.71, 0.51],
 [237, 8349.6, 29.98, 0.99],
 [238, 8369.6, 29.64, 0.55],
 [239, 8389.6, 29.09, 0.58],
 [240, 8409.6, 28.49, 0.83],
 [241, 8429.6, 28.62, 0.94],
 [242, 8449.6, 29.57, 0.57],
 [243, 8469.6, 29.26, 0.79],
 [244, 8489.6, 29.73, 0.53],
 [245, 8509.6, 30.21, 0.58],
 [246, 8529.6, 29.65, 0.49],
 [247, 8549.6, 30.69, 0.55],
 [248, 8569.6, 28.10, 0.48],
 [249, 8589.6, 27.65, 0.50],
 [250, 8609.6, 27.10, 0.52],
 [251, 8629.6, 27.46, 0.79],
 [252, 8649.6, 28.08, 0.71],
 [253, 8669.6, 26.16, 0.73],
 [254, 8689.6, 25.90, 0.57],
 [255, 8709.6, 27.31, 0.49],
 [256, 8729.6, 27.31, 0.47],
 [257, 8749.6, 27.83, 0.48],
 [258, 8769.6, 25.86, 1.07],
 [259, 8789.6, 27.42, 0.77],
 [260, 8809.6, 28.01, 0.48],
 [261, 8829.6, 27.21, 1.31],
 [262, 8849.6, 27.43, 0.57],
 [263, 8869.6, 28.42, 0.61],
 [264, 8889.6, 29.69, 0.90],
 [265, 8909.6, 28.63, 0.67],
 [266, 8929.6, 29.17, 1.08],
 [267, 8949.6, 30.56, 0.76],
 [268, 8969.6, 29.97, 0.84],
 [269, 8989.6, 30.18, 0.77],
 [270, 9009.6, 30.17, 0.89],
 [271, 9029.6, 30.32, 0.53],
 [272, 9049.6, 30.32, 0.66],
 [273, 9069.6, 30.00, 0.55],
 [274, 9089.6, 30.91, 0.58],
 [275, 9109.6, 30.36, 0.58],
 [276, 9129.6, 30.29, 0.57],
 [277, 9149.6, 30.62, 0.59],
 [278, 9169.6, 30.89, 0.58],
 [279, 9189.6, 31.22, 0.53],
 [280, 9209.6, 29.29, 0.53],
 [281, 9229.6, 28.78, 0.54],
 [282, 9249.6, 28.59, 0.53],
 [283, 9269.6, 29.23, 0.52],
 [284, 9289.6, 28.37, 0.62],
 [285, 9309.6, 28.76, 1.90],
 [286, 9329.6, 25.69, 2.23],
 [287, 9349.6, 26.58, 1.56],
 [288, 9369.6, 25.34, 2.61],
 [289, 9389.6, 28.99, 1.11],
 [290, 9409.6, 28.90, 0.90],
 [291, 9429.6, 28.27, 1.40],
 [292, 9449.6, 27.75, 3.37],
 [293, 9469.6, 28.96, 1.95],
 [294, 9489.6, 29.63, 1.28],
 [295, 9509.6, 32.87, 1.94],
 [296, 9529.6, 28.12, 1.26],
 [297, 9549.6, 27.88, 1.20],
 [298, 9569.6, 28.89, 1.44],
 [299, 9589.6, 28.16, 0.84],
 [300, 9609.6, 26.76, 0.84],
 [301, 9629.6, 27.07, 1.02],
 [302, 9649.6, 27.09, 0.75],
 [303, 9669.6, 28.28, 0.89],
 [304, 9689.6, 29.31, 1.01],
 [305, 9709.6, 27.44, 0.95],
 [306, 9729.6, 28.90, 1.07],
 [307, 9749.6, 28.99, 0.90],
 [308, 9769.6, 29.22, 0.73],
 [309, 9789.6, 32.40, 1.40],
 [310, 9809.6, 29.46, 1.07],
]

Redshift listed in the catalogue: 0.21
